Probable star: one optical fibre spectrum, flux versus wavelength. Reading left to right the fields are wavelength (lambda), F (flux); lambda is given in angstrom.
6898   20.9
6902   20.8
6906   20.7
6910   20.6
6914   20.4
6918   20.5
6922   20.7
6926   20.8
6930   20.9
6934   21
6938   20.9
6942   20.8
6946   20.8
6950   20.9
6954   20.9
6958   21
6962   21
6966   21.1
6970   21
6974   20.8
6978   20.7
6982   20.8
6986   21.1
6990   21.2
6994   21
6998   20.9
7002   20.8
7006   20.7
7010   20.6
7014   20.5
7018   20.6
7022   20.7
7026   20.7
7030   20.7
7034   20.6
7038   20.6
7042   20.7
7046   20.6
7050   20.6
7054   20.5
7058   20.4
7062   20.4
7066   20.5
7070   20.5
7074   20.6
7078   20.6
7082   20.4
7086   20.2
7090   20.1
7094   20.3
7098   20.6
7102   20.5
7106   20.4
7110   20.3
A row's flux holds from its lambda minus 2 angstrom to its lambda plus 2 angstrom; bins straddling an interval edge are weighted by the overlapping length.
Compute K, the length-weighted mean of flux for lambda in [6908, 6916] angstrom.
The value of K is 20.5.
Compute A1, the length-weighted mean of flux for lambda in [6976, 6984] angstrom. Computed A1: 20.8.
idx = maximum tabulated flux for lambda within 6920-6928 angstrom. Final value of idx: 20.8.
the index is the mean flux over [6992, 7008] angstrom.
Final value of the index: 20.9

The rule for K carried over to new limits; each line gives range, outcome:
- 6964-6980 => 20.9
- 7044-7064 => 20.5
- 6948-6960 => 20.9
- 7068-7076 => 20.6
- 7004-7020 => 20.6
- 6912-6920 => 20.4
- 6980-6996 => 21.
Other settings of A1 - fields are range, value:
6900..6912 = 20.7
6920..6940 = 20.9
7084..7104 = 20.3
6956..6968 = 21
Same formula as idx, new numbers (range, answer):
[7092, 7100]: 20.6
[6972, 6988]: 21.1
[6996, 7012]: 20.9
